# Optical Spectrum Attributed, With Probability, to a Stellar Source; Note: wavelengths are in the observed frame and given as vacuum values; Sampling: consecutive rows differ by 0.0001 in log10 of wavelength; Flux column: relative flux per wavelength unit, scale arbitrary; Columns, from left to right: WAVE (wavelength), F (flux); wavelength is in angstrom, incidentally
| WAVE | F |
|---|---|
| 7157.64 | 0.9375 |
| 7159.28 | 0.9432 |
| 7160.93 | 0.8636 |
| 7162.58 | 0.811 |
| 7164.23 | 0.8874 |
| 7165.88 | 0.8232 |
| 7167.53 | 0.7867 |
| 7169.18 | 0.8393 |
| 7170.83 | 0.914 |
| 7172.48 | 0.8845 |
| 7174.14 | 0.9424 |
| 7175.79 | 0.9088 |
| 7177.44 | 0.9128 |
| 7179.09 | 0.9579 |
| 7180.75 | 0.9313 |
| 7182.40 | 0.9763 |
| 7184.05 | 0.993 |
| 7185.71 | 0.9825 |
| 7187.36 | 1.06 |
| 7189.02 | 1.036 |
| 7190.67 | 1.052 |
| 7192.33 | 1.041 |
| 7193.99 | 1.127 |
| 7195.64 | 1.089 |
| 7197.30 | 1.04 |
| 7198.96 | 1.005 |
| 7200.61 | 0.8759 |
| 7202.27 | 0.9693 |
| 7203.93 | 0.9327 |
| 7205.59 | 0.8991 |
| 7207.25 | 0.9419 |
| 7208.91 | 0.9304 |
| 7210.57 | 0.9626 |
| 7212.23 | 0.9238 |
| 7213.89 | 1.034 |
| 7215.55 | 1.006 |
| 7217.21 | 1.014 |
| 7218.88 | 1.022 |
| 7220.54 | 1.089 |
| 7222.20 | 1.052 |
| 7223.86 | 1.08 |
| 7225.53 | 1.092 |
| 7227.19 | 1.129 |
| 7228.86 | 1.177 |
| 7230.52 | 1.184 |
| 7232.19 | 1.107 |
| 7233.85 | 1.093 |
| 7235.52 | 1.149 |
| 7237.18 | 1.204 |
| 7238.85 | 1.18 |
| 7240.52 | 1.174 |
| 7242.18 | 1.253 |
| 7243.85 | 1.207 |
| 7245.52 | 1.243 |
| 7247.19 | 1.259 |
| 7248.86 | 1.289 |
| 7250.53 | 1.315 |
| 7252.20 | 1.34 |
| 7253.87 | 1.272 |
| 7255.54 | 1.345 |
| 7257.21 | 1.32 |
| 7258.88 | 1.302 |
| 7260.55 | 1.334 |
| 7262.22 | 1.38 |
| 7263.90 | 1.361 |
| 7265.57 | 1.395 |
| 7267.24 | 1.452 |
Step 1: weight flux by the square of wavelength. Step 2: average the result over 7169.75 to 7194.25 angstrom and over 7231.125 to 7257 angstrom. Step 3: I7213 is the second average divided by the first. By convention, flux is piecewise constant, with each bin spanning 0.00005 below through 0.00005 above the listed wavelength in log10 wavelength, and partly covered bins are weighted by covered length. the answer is 1.28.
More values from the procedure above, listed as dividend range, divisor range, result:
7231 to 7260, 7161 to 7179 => 1.45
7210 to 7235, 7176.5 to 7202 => 1.07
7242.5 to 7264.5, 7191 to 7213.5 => 1.35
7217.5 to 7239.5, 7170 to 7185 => 1.21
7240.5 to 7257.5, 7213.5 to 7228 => 1.22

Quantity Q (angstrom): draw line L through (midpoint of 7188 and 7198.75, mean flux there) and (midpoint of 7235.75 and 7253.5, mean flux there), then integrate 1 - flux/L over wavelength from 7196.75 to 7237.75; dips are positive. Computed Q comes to 4.0 angstrom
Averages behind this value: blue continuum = 1.06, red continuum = 1.24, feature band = 1.04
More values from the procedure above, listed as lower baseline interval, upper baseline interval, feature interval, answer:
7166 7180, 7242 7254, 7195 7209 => 0.96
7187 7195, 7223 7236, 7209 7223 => 1.21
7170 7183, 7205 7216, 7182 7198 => -1.74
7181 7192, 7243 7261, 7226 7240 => 0.69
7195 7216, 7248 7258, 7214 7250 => 0.58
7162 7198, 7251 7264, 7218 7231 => 0.78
